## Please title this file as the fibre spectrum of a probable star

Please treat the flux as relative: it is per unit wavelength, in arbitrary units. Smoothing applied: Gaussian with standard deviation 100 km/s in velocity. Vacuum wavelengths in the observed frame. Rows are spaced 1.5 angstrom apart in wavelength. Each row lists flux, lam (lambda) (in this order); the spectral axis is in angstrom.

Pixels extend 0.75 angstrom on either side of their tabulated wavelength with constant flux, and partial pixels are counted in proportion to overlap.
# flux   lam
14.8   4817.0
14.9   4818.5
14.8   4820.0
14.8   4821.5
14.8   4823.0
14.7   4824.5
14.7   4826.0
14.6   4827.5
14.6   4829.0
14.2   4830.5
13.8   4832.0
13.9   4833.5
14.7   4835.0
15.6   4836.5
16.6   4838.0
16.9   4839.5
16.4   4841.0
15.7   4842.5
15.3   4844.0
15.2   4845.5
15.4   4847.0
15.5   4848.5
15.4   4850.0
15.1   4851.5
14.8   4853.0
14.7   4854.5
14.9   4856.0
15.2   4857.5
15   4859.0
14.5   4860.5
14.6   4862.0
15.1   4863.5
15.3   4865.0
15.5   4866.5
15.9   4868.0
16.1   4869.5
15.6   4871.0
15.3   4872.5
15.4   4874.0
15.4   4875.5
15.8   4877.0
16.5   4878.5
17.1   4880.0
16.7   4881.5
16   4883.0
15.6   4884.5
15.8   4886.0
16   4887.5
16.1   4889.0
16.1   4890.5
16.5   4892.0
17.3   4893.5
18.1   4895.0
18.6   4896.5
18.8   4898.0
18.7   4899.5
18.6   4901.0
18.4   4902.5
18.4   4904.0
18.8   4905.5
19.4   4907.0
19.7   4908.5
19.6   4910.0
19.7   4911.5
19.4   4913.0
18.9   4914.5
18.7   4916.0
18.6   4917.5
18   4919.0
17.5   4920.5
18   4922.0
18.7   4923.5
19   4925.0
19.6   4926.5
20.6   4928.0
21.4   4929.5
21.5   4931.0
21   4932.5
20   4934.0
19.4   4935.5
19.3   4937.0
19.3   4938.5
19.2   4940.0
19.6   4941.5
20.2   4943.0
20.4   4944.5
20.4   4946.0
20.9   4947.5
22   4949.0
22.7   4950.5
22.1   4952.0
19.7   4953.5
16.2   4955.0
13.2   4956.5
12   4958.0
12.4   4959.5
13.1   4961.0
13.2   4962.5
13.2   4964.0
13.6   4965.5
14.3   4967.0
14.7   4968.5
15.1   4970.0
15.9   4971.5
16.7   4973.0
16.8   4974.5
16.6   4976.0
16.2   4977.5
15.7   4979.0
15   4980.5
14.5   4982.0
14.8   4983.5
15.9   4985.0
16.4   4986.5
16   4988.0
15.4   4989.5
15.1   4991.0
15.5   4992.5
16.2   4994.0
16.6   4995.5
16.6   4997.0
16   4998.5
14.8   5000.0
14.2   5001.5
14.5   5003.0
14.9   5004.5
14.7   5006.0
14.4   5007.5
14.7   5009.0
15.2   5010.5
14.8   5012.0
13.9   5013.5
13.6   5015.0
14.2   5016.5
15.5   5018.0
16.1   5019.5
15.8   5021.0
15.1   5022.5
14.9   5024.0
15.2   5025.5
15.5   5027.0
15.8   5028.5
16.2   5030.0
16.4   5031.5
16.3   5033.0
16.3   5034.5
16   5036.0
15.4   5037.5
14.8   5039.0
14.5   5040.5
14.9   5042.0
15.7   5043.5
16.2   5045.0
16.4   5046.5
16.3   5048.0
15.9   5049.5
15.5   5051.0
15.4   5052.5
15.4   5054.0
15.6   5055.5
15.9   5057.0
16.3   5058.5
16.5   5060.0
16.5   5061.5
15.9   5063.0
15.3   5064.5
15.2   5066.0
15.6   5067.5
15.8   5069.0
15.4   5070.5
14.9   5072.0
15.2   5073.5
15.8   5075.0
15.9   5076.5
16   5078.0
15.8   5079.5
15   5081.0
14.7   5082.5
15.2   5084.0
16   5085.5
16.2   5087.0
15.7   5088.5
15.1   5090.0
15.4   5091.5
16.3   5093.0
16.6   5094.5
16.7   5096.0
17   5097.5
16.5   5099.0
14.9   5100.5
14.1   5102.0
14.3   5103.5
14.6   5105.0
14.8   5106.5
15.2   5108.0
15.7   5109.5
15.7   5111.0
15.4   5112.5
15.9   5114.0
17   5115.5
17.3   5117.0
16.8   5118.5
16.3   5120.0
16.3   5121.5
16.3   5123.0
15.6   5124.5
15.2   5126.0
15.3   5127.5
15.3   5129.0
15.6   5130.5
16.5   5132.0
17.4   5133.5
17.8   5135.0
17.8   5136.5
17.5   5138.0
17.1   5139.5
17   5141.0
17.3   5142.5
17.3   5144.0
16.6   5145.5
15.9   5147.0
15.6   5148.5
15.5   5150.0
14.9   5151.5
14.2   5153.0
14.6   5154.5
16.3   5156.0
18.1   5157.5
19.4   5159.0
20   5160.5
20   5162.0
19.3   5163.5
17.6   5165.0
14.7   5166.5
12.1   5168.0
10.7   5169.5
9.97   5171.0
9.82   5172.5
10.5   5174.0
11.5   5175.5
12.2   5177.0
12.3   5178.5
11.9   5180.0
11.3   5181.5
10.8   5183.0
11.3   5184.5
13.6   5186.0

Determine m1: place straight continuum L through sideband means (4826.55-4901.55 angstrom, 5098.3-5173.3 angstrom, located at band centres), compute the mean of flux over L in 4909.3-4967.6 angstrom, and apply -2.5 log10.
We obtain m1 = -0.16 mag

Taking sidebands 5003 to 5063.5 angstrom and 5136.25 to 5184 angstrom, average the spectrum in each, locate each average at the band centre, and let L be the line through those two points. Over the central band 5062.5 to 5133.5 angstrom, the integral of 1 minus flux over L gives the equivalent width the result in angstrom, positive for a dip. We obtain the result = -2.4 angstrom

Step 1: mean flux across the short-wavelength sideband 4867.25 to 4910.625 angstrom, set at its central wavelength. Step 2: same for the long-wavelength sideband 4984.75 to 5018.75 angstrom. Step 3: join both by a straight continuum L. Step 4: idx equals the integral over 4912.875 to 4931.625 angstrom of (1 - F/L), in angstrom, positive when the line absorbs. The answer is -3.0 angstrom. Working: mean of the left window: 17.1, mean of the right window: 15.2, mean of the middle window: 19.2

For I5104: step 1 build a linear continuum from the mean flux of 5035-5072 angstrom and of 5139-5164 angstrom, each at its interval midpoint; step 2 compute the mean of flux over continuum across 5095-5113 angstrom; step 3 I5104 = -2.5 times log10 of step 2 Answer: 0.06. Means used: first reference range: 15.7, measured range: 15.4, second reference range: 17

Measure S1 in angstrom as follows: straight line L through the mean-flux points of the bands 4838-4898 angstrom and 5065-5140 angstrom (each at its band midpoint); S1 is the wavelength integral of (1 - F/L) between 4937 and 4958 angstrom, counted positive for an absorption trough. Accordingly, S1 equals -4.7 angstrom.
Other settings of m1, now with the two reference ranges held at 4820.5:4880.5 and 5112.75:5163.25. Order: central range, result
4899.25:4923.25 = -0.204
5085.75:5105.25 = 0.053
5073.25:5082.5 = 0.055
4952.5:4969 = 0.111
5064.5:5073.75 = 0.067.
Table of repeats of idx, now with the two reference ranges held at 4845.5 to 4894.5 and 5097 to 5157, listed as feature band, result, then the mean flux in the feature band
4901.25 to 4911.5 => -2.2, 19.1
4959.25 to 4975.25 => 1.3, 14.5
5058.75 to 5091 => 0.7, 15.6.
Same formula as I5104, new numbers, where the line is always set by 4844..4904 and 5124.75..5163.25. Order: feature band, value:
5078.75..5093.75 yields 0.072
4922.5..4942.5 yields -0.220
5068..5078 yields 0.070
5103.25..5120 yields 0.060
